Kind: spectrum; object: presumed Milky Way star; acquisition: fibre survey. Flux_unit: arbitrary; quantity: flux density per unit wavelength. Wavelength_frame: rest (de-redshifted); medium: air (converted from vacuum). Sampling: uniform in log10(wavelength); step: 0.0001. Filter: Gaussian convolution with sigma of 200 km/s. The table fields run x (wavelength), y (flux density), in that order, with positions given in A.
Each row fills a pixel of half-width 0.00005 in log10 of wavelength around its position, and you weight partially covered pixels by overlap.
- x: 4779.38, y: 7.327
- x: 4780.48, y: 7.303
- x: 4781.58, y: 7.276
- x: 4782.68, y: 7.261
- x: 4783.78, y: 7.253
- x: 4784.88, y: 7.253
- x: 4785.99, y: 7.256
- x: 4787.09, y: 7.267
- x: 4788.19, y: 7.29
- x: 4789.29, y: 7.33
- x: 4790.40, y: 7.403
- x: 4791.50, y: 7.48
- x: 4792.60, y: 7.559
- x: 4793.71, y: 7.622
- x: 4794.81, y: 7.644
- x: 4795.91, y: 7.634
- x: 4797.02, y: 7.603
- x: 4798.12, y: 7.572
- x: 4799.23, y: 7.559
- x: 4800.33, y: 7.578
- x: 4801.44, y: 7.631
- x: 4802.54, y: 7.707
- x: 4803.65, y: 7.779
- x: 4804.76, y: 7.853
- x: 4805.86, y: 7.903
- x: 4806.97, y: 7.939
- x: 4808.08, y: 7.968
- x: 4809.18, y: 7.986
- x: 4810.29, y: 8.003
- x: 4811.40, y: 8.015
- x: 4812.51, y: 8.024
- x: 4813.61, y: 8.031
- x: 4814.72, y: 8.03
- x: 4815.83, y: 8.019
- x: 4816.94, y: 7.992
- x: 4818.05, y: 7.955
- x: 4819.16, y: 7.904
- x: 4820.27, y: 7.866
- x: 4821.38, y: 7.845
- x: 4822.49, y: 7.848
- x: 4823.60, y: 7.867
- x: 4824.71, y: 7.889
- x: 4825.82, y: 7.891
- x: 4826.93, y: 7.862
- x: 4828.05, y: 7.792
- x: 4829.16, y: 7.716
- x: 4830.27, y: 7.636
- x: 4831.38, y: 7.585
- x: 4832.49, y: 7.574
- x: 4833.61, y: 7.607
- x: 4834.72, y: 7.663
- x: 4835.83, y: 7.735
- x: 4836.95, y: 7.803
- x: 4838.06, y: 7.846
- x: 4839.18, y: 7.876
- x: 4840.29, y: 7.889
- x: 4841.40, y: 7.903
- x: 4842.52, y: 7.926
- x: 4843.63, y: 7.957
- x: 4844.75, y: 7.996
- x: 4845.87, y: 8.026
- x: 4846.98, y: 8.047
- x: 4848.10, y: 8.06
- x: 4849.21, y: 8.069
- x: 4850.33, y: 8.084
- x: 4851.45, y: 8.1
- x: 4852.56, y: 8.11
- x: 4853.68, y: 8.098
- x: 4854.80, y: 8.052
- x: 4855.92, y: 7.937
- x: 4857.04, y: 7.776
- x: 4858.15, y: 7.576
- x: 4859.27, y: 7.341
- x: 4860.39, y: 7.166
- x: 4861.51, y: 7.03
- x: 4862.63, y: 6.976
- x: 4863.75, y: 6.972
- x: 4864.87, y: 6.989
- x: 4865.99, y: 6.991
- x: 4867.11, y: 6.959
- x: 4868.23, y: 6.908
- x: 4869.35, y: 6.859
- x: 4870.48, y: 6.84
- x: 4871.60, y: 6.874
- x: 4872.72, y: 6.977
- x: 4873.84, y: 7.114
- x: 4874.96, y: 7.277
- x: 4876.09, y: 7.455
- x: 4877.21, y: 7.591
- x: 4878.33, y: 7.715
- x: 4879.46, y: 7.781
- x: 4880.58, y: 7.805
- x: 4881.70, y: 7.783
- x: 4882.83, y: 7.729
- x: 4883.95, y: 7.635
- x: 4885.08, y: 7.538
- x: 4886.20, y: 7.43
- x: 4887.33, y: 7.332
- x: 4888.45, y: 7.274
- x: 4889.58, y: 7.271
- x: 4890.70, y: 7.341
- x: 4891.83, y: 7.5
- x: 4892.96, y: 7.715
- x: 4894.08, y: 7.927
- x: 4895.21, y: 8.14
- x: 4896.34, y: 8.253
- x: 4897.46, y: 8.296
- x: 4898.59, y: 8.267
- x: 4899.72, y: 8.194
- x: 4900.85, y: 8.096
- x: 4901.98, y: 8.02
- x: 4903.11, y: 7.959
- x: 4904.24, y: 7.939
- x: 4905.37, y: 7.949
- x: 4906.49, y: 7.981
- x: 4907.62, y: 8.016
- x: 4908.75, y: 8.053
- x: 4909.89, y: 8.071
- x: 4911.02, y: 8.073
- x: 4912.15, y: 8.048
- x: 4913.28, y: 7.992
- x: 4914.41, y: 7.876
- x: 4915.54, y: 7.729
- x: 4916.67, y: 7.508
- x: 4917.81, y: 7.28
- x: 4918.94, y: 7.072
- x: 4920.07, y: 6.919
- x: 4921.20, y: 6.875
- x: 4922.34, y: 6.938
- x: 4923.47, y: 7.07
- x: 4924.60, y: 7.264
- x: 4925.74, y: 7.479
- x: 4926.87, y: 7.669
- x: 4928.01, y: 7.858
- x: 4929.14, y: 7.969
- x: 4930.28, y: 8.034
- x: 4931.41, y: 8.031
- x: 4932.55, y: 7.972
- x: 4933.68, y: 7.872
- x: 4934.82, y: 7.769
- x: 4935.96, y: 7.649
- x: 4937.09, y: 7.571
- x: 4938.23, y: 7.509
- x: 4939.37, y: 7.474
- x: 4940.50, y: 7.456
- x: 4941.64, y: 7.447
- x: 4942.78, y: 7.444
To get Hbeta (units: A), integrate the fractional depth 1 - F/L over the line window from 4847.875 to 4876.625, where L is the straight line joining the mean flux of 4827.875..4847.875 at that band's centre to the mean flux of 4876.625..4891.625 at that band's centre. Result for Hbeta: 1.1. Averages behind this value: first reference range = 7.82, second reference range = 7.56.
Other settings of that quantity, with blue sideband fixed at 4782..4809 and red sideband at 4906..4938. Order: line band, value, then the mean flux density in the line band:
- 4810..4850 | -1.54 A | 7.88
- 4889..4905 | -0.59 A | 7.92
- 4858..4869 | 0.79 A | 7.07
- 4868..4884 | 0.56 A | 7.36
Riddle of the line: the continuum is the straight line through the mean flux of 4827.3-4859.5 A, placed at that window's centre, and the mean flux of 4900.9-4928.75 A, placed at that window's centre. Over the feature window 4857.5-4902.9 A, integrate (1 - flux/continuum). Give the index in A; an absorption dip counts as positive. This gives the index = 1.6 A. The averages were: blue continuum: 7.86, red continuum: 7.66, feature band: 7.48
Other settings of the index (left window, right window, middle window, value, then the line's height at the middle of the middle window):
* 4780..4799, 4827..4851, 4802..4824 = -0.9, 7.62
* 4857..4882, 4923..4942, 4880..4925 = -1.5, 7.46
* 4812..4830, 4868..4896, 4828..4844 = 0.1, 7.79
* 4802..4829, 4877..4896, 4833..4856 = -0.4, 7.79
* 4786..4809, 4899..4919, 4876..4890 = 0.5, 7.84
